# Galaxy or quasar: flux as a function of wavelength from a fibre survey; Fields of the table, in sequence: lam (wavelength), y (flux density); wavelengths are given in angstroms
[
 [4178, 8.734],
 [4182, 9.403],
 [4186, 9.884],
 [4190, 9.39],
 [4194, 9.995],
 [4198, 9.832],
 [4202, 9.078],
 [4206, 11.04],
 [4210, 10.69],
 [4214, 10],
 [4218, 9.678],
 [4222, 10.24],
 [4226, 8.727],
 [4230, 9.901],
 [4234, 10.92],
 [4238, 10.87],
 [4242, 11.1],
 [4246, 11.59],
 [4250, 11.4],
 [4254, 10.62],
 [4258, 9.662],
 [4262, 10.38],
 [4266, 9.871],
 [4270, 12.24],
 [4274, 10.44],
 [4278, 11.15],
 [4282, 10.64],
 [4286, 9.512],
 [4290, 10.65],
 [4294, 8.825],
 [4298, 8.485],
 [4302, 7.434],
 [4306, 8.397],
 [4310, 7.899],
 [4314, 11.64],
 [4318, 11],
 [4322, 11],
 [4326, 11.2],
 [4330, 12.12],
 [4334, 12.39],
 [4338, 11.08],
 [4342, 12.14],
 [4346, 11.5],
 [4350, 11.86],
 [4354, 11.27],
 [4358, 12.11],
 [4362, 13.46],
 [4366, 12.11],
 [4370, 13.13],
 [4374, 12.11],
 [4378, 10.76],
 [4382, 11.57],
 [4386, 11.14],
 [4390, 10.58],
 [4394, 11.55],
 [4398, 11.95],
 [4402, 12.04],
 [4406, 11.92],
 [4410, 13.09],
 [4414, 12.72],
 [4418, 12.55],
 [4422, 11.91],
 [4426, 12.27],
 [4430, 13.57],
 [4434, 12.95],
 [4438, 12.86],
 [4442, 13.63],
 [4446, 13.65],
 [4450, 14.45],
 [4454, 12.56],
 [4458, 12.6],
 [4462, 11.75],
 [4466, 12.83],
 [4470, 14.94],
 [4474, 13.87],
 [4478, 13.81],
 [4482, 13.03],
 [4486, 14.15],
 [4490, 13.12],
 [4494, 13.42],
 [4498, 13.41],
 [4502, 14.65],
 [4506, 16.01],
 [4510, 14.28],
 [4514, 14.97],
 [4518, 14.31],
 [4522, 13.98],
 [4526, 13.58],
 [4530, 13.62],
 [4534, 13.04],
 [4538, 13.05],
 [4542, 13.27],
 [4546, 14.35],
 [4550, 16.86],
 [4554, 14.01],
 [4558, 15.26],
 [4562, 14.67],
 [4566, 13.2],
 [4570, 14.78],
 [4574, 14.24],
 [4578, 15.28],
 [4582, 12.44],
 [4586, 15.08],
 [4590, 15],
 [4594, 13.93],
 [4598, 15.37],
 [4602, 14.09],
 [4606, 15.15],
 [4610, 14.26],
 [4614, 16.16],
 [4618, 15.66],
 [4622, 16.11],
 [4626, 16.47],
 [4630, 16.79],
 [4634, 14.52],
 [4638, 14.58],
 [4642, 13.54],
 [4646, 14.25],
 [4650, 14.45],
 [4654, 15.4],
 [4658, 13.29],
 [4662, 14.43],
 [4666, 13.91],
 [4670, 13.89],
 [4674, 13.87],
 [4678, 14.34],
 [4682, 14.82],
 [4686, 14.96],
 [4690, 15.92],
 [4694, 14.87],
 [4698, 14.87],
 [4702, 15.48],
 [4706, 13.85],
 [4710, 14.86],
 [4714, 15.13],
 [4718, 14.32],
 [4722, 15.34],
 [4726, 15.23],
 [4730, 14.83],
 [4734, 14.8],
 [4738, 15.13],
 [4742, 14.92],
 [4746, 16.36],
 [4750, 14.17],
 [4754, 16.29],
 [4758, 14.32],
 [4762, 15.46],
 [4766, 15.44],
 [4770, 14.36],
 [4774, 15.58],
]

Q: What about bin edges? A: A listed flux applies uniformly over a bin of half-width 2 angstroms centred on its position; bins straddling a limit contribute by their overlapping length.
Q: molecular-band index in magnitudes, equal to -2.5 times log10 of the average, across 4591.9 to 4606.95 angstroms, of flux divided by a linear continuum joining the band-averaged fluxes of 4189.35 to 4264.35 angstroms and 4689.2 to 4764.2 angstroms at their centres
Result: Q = -0.06 mag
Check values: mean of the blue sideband 10.3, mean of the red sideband 15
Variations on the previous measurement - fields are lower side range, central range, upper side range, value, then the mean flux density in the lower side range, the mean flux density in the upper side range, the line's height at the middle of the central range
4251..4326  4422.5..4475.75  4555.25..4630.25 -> -0.05 mag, 10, 14.9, 12.6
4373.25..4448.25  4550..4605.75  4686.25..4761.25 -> -0.06 mag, 12.3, 15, 13.7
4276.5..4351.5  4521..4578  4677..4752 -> -0.09 mag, 10.5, 15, 13.1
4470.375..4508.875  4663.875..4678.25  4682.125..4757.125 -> 0.07 mag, 14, 15.1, 14.8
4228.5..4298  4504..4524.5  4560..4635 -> -0.07 mag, 10.5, 14.9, 13.8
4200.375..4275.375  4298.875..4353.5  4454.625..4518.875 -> 0.09 mag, 10.5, 13.8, 11.6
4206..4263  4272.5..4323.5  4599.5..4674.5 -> 0.14 mag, 10.4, 14.8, 11.1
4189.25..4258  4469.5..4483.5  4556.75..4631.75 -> -0.03 mag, 10.3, 14.9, 13.5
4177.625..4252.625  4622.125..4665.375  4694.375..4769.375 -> -0.05 mag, 10.2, 15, 14.2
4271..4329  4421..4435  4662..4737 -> -0.11 mag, 9.96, 14.7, 11.5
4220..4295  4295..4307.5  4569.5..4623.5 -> 0.33 mag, 10.5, 14.8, 11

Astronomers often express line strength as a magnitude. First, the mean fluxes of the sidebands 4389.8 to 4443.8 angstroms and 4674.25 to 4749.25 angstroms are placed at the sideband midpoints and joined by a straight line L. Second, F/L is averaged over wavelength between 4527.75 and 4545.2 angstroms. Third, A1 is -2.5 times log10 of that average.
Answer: 0.012 mag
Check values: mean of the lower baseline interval 12.5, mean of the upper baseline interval 15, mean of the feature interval 13.3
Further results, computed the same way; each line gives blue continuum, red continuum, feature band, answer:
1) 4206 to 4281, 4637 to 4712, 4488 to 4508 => -0.10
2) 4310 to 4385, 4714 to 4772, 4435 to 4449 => -0.08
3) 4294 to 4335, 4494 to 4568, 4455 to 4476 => -0.02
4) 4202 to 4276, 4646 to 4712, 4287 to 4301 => 0.19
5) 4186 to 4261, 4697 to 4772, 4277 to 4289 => 0.04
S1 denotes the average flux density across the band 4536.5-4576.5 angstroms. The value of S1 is 14.4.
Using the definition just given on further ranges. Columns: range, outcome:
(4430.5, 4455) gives 13.4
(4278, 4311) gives 9.14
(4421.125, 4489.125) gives 13.2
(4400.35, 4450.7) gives 12.9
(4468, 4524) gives 14.1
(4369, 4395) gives 11.5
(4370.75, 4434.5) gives 12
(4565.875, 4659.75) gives 14.8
